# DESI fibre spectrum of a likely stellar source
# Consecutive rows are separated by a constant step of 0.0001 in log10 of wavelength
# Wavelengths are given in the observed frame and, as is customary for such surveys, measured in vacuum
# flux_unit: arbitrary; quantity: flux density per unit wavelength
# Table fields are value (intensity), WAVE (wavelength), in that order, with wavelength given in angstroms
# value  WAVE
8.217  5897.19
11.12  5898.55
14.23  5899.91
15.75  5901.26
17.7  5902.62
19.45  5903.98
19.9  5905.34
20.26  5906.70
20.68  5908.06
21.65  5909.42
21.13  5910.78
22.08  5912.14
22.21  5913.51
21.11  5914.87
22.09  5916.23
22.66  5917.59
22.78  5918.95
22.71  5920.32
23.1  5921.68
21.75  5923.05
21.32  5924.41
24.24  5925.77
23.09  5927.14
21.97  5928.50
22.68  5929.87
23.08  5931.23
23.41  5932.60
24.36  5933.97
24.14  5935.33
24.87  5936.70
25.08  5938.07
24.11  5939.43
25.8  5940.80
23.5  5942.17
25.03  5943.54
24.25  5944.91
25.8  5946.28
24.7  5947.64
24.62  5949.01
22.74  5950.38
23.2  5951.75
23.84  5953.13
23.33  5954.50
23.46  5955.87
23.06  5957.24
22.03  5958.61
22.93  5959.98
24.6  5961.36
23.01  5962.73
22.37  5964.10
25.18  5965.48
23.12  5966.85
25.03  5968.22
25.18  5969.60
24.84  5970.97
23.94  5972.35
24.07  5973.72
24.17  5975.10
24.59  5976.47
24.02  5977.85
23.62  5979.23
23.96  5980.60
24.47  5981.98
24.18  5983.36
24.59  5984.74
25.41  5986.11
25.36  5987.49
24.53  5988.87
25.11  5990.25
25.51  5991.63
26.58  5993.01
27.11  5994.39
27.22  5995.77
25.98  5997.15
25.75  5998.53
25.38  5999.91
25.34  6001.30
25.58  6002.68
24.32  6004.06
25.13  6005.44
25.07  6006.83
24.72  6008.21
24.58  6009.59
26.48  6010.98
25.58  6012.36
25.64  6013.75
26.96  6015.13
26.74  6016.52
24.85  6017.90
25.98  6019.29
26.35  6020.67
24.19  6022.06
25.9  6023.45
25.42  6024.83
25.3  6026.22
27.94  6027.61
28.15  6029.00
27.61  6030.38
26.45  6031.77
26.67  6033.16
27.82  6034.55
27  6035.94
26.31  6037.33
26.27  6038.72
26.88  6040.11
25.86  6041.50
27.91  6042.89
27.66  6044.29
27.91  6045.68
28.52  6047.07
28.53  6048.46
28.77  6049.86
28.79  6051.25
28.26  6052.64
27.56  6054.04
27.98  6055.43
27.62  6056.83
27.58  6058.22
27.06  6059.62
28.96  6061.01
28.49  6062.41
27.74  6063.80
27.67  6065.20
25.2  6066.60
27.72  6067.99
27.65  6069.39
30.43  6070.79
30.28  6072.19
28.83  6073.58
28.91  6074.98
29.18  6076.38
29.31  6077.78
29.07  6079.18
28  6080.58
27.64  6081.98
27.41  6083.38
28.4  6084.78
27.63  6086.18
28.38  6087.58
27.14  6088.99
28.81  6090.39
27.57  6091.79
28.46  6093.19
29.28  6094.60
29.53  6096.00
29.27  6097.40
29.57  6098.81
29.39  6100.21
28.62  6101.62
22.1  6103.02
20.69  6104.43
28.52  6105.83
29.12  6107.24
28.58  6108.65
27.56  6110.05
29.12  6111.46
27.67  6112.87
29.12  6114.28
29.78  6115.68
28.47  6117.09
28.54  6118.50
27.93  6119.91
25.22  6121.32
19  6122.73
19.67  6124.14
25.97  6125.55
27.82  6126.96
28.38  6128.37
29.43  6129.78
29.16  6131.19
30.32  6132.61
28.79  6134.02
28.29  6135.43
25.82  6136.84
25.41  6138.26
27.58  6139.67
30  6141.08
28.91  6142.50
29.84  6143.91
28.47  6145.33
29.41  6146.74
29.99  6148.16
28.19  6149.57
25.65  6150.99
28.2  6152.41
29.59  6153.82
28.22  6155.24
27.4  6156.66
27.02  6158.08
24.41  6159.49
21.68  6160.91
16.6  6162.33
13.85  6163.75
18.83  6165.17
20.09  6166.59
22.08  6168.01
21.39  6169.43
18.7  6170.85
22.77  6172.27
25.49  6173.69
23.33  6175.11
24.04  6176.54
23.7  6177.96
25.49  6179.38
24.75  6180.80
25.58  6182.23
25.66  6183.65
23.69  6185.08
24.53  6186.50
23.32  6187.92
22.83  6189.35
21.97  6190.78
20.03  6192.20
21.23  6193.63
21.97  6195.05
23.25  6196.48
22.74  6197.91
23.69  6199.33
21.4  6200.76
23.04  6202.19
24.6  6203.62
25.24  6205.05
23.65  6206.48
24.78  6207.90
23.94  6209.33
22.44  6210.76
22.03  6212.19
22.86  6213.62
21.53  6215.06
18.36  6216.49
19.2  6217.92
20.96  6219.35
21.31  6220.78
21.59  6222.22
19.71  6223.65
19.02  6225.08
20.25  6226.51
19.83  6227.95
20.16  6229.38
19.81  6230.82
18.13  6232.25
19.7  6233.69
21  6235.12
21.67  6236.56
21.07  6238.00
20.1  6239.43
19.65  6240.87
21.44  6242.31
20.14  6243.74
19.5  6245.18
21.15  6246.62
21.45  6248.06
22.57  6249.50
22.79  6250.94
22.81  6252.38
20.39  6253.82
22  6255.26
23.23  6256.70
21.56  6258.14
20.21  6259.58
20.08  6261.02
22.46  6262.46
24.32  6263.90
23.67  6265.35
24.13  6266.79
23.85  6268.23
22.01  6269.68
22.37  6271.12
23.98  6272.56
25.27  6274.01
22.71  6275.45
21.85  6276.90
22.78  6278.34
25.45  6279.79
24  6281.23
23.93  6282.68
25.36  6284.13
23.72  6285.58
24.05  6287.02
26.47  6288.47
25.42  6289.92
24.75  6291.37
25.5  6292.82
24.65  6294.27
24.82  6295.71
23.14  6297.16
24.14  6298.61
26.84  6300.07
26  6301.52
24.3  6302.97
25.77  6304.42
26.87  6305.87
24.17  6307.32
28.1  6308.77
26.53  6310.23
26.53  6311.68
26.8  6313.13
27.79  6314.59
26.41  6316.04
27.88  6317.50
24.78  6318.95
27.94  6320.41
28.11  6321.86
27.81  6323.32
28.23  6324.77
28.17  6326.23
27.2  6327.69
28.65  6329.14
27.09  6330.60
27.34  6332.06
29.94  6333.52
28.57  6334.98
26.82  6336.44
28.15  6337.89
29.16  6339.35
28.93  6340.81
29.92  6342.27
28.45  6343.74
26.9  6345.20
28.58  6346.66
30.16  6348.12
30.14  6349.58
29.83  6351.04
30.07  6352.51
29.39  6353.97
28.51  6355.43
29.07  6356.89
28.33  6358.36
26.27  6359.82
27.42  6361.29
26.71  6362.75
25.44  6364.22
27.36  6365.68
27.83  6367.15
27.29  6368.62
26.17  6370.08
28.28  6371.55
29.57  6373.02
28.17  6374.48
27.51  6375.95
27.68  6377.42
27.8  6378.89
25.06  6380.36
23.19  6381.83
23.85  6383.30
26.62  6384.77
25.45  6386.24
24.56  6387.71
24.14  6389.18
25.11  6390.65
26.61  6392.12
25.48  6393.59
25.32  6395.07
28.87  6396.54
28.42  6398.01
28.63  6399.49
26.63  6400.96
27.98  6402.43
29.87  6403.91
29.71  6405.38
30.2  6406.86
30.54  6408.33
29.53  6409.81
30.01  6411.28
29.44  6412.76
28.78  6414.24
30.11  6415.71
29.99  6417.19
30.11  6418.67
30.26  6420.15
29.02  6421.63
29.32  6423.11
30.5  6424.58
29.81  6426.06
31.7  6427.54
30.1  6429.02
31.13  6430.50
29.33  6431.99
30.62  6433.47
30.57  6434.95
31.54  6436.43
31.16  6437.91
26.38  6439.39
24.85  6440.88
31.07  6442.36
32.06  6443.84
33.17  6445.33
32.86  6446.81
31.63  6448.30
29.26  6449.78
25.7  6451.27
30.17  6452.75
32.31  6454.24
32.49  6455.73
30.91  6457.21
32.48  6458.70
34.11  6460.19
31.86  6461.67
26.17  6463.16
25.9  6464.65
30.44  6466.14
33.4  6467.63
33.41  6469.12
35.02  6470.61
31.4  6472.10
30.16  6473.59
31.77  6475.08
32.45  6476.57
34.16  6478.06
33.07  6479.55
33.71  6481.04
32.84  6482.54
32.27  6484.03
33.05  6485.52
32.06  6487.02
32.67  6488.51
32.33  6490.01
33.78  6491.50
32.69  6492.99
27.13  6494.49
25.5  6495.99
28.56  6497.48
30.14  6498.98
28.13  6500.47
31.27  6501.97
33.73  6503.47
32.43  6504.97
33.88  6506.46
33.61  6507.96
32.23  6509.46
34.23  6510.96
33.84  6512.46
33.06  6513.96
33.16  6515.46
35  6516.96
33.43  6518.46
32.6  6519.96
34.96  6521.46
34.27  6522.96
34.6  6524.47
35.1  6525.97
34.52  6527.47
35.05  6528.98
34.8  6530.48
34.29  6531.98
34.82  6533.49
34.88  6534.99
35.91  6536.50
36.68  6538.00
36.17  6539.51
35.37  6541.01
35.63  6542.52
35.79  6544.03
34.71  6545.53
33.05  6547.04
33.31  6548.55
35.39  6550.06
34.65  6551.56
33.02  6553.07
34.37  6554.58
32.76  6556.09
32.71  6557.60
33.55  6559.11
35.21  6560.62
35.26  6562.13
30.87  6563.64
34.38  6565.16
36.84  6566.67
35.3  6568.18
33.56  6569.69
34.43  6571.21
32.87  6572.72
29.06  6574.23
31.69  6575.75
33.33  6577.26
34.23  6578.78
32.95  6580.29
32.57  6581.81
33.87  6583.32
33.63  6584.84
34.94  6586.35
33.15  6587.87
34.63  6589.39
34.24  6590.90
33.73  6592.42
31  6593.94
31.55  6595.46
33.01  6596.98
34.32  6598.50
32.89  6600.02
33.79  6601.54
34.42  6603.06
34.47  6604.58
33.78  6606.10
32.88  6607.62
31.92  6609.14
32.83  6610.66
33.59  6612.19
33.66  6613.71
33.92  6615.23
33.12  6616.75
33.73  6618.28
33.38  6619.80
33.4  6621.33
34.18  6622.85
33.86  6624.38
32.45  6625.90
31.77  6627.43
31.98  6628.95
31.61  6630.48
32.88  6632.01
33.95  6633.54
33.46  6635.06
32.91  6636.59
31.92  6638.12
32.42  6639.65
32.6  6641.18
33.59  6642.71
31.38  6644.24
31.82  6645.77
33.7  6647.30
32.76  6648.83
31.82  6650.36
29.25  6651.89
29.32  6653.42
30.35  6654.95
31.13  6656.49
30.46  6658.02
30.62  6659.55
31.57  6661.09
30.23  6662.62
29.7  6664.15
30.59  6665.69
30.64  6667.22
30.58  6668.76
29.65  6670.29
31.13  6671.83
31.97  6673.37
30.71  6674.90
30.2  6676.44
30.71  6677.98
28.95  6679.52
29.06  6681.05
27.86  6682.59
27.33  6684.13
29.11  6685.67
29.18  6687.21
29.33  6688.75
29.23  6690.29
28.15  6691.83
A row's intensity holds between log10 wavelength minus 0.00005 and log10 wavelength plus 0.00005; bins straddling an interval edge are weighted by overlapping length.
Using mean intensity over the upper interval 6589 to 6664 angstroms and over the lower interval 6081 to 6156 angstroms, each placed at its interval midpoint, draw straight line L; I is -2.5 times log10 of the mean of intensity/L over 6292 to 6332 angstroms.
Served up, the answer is 0.12 mag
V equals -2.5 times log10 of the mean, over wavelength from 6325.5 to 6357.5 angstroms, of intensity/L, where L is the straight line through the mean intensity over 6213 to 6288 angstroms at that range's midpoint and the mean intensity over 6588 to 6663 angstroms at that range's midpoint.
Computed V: -0.18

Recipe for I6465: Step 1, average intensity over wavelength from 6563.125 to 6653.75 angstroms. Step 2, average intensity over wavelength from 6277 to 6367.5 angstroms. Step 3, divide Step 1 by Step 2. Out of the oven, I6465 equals 1.23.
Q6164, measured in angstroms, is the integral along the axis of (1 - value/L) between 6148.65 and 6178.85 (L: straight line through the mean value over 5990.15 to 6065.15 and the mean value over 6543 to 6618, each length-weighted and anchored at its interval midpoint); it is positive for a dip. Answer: 5.2 angstroms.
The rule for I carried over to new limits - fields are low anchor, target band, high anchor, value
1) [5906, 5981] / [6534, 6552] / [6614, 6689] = -0.165 mag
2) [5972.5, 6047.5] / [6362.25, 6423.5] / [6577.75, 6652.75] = 0.102 mag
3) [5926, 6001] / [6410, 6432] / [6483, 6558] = 0.062 mag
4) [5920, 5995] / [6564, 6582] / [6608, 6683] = -0.082 mag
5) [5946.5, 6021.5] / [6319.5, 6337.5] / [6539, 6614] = 0.075 mag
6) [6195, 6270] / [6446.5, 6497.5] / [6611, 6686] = -0.149 mag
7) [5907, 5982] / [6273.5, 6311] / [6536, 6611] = 0.173 mag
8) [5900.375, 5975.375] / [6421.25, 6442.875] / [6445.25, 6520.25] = 0.041 mag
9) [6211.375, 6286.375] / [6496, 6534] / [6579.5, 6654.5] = -0.113 mag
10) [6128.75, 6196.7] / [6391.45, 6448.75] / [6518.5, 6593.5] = 0.051 mag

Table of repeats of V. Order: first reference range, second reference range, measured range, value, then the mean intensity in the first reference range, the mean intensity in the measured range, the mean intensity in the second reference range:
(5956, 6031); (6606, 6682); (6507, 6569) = -0.12 mag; 25.1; 34.4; 31.9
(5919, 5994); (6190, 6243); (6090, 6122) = -0.23 mag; 24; 27.9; 21.4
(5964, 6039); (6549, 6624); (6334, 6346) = 0.06 mag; 25.5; 28.4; 33.5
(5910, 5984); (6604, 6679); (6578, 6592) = -0.08 mag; 23.6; 33.8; 32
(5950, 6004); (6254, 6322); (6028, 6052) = -0.13 mag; 24.5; 27.5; 24.6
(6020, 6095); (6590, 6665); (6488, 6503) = 0.04 mag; 27.7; 30.2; 32.5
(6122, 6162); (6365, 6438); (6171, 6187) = 0.13 mag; 27.1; 24.3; 28.3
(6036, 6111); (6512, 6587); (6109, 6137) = 0.05 mag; 27.9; 27.4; 34.1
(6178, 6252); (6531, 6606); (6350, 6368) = -0.05 mag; 21.9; 28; 33.9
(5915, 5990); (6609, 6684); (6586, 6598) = -0.07 mag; 23.8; 33.2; 31.7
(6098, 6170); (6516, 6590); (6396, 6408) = 0.09 mag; 26.4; 28.9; 34.2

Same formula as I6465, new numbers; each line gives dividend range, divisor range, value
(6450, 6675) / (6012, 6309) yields 1.31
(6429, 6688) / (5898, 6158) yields 1.26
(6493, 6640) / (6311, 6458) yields 1.17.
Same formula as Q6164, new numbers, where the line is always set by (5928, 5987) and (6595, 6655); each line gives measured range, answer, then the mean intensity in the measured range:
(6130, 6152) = -1.64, 28.4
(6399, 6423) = 0.44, 29.4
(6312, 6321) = 0.58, 26.9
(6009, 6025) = -0.60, 25.7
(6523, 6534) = -1.11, 34.7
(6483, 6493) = -0.55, 32.7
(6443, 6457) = -0.26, 31.1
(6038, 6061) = -2.28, 27.7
